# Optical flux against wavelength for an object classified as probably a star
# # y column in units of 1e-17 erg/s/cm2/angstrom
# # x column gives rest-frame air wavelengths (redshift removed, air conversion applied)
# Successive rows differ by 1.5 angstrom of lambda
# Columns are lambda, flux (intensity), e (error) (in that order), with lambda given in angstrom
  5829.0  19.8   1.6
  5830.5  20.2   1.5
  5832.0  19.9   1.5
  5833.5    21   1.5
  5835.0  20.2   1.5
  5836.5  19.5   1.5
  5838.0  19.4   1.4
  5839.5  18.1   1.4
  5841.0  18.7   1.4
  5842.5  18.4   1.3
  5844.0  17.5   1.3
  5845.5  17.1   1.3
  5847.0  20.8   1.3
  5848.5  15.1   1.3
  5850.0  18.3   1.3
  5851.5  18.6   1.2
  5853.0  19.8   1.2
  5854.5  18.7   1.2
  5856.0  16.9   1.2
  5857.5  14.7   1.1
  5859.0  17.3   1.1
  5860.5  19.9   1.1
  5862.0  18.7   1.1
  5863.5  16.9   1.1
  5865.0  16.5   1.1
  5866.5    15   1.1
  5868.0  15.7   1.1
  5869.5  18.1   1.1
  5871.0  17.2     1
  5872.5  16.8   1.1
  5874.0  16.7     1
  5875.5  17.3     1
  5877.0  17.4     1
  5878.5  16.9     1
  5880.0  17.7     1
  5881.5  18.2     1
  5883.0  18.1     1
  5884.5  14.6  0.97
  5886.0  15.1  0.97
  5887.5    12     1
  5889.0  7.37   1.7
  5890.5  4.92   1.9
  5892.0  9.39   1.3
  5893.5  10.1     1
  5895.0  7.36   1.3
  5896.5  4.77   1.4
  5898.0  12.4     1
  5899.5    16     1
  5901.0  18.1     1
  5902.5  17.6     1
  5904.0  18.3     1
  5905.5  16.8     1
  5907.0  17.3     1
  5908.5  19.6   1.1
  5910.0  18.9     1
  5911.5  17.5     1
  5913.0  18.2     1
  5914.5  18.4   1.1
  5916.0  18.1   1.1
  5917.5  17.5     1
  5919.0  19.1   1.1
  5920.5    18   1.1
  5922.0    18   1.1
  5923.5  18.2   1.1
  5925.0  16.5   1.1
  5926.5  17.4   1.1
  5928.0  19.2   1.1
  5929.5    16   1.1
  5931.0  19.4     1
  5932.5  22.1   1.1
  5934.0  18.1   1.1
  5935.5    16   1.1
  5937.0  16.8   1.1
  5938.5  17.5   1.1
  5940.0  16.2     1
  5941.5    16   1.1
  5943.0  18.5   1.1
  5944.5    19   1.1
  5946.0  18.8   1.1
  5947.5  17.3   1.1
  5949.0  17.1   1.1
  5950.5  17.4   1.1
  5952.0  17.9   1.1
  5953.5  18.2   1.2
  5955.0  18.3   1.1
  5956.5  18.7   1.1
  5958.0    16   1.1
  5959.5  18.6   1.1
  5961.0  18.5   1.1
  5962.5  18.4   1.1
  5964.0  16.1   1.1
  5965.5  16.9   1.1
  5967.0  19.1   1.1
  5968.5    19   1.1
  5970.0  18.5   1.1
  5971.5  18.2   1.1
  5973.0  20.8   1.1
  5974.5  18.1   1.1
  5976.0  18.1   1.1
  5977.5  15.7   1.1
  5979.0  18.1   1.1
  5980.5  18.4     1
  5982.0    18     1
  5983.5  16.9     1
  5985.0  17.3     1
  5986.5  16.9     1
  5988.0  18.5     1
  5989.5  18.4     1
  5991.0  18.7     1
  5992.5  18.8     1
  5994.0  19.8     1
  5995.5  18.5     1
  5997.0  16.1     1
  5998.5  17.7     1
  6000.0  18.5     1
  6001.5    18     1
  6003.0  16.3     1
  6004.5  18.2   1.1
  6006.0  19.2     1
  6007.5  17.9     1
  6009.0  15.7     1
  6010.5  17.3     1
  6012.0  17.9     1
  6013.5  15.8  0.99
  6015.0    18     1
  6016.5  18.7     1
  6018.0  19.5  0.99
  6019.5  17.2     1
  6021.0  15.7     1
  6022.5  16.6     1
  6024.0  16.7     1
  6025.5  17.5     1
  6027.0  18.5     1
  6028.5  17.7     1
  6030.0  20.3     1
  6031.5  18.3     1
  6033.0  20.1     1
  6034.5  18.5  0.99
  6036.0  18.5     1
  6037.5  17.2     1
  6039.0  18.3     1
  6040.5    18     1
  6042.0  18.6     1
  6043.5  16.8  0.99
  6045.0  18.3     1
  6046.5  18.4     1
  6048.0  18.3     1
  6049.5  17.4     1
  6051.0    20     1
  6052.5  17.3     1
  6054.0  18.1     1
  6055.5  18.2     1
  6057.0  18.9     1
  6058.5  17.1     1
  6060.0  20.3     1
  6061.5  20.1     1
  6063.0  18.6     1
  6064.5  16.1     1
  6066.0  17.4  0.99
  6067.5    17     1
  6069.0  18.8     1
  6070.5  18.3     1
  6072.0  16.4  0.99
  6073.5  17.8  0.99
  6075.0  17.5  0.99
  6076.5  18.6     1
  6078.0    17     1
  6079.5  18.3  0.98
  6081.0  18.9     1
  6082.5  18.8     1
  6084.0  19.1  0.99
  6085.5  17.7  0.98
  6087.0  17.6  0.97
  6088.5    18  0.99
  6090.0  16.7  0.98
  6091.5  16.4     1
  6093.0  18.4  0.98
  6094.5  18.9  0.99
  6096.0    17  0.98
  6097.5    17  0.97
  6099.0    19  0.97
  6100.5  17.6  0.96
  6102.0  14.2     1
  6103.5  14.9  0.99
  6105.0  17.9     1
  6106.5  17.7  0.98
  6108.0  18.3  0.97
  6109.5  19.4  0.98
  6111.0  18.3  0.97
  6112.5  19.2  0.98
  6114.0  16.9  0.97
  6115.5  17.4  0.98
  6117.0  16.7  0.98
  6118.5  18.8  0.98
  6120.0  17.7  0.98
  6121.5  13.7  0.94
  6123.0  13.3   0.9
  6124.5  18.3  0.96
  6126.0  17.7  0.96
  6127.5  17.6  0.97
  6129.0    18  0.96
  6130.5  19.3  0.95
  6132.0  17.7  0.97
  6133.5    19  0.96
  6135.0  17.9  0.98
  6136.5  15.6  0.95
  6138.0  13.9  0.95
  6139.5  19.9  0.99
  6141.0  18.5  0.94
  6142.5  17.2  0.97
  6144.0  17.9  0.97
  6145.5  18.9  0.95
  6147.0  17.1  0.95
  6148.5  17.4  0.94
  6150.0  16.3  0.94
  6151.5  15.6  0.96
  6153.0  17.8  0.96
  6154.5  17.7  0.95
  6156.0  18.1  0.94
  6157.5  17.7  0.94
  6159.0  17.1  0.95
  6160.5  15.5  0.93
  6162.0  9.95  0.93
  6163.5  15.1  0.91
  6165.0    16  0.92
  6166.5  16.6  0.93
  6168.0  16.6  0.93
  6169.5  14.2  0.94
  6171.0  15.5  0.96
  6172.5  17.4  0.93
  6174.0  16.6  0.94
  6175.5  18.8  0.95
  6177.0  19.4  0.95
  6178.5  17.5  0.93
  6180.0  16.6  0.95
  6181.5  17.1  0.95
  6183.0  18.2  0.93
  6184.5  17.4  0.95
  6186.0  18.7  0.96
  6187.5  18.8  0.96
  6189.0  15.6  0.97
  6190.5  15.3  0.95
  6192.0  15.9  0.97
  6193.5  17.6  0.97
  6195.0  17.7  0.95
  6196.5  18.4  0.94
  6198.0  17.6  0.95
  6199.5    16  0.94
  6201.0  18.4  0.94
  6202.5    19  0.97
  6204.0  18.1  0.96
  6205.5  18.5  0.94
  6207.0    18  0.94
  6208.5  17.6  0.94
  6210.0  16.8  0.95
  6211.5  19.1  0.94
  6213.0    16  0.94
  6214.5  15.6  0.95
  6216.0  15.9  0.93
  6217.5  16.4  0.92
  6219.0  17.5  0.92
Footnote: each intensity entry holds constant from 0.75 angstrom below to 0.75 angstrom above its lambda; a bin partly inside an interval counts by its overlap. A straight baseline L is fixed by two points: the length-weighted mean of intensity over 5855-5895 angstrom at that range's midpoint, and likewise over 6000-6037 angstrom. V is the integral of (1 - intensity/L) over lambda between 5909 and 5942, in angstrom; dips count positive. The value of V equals -3.6 angstrom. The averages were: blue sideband 15.2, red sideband 17.8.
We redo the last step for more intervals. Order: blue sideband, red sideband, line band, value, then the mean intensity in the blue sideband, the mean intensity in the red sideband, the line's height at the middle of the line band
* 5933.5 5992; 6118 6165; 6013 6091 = -2.9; 17.8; 17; 17.4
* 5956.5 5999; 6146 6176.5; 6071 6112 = -1.6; 18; 16.4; 17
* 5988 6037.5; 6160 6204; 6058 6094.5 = -0.9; 18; 16.8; 17.5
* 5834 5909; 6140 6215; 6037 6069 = -2.7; 16.2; 17.1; 16.7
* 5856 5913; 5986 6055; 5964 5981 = -1.1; 15.4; 18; 17.1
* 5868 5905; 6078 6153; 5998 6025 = -2.4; 14.3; 17.5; 16.1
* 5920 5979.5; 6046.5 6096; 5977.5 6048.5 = 0.3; 17.9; 18.1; 18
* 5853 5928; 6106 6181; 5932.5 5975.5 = -4.3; 16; 17.1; 16.3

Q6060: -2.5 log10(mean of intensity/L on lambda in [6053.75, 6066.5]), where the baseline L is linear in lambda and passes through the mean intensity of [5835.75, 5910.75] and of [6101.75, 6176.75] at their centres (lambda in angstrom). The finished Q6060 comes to -0.10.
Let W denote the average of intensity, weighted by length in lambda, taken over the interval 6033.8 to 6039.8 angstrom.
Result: 18.1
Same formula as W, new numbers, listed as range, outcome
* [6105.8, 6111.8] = 18.4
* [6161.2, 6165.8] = 13.7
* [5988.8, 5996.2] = 18.8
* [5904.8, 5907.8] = 17.1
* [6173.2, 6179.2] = 18.1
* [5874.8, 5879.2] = 17.2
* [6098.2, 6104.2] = 16.4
